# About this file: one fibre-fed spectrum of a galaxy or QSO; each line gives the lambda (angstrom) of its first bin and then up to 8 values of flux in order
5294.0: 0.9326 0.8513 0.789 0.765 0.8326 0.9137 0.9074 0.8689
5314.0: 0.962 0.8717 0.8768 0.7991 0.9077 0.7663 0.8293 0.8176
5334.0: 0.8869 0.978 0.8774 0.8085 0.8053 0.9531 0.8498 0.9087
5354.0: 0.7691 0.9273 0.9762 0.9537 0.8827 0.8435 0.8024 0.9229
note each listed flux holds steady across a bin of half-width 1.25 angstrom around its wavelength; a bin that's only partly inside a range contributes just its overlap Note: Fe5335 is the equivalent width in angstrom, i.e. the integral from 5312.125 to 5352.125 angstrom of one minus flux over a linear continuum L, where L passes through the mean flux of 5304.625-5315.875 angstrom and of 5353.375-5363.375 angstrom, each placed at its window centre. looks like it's 1.83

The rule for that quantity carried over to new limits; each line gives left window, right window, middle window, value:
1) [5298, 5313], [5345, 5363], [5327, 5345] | 0.59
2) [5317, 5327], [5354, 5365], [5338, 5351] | 0.40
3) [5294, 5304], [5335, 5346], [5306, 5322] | -0.91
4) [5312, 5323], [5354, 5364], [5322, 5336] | 0.68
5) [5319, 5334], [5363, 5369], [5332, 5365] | -1.81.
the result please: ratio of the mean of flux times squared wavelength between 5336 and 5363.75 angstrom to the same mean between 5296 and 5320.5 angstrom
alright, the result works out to 1.05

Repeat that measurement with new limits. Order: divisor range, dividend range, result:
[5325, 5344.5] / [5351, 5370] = 1.05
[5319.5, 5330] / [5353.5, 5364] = 1.12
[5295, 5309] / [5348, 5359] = 1.07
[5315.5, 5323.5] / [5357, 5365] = 1.12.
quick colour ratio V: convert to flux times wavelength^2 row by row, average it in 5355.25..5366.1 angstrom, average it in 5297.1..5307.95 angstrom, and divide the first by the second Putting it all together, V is 1.14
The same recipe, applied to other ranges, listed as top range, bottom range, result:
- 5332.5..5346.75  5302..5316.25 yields 1.00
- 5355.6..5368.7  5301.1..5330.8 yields 1.07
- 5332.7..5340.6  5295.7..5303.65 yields 1.15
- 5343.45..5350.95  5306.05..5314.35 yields 0.98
